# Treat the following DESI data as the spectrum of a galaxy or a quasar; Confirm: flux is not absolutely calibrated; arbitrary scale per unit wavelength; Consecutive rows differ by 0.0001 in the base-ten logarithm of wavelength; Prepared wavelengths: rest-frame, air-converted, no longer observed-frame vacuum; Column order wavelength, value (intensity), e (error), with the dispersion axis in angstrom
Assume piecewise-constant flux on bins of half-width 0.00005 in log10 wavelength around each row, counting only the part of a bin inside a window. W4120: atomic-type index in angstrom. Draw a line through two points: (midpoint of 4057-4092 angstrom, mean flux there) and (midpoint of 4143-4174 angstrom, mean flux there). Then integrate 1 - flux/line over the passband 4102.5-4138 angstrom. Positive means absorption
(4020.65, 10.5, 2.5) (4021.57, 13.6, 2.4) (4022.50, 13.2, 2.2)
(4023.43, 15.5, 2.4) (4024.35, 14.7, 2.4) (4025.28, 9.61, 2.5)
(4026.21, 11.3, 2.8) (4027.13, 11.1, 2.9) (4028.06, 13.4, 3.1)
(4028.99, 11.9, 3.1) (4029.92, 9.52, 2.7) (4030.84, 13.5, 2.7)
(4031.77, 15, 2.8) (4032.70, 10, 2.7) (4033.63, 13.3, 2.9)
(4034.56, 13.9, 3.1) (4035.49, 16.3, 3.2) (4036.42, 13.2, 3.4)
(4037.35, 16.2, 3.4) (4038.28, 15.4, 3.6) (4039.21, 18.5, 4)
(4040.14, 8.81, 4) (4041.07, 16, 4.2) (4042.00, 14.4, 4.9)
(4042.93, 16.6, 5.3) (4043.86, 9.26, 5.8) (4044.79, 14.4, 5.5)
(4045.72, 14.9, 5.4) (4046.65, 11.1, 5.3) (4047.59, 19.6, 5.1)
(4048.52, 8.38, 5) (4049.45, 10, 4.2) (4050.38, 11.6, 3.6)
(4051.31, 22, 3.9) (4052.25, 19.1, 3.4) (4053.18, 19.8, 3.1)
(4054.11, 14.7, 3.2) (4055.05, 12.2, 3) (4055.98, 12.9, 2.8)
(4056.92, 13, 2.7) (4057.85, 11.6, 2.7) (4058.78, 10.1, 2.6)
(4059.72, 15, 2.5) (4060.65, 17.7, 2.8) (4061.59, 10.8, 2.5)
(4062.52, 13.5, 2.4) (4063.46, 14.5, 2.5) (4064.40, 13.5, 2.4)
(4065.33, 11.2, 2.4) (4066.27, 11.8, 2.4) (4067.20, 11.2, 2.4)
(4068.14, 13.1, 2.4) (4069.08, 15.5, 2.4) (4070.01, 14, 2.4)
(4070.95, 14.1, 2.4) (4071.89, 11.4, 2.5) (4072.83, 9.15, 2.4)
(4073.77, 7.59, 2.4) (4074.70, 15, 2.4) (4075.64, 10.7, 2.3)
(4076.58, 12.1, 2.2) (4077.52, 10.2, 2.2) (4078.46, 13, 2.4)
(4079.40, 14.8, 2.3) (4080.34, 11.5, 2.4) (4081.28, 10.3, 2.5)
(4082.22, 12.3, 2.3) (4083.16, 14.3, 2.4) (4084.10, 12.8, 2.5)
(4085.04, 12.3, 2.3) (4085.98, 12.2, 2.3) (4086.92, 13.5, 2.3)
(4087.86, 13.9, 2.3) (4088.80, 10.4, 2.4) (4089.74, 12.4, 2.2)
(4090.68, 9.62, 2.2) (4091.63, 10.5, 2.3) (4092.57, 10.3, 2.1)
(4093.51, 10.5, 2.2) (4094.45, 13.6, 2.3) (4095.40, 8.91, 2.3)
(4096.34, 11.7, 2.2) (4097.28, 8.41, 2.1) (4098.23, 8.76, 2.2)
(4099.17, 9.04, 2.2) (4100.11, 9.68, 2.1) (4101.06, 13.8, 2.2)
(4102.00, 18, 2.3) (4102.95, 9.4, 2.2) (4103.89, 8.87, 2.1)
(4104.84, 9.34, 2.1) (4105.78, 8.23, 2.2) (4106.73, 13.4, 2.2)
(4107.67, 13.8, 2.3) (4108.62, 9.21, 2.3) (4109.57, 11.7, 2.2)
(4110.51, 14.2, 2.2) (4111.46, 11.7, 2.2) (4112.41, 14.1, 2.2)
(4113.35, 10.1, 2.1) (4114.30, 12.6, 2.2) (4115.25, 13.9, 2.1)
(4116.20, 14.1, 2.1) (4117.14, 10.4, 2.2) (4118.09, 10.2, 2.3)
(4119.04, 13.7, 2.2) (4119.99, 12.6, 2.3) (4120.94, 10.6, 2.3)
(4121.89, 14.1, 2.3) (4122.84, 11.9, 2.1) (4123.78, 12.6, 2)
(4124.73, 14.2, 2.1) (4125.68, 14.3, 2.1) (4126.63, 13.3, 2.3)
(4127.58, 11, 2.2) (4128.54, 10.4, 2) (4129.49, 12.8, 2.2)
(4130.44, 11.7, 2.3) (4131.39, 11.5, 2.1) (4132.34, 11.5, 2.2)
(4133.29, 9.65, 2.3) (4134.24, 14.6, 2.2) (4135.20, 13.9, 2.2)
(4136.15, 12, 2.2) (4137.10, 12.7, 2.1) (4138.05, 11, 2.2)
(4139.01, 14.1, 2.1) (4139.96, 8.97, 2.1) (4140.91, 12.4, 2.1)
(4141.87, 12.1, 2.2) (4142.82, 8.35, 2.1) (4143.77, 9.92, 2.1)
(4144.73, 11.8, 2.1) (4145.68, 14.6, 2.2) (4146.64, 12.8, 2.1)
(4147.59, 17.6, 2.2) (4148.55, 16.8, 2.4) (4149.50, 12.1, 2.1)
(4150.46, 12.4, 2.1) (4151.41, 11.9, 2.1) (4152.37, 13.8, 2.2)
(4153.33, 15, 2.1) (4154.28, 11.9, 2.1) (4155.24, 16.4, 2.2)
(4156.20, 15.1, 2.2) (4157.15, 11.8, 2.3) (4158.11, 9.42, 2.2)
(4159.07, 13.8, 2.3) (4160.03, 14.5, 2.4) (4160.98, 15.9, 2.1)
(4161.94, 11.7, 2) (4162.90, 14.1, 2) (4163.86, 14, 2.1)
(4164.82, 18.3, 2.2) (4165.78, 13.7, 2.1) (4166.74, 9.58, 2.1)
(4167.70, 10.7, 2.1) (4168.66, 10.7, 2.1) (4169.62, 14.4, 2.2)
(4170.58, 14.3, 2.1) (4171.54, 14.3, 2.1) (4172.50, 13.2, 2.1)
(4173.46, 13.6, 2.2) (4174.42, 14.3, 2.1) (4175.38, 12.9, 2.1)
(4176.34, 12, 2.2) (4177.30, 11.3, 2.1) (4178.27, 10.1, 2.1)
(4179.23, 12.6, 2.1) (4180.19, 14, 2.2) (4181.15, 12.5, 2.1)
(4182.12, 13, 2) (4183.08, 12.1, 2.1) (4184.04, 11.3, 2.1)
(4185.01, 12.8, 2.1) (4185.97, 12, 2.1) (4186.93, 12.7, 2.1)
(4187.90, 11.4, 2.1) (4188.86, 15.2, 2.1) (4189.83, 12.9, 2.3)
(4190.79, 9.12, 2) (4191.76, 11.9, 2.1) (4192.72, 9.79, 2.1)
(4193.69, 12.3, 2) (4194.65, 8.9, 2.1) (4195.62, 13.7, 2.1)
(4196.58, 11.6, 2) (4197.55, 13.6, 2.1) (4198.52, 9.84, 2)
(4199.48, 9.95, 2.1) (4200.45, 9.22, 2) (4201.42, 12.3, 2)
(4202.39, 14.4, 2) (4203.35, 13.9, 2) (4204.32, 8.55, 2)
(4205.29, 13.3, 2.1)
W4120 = 2.6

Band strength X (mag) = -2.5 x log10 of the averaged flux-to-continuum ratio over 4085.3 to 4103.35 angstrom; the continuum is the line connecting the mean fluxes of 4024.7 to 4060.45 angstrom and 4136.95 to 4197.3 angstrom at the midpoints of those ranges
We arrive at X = 0.17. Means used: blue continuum 13.7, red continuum 12.7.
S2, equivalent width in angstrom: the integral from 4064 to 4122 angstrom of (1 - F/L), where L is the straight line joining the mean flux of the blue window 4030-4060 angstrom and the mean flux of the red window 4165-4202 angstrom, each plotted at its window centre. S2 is 6.78 angstrom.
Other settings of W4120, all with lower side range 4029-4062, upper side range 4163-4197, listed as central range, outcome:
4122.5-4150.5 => 1.2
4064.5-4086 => 2.2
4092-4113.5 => 3.5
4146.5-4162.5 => -1.2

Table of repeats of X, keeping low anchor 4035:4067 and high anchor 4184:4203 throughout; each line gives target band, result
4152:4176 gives -0.11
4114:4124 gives 0.05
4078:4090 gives 0.08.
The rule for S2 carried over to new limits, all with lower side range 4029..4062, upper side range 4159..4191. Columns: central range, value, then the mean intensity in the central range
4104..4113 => 1.23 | 11.6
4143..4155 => -0.17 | 13.3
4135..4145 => 1.30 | 11.5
